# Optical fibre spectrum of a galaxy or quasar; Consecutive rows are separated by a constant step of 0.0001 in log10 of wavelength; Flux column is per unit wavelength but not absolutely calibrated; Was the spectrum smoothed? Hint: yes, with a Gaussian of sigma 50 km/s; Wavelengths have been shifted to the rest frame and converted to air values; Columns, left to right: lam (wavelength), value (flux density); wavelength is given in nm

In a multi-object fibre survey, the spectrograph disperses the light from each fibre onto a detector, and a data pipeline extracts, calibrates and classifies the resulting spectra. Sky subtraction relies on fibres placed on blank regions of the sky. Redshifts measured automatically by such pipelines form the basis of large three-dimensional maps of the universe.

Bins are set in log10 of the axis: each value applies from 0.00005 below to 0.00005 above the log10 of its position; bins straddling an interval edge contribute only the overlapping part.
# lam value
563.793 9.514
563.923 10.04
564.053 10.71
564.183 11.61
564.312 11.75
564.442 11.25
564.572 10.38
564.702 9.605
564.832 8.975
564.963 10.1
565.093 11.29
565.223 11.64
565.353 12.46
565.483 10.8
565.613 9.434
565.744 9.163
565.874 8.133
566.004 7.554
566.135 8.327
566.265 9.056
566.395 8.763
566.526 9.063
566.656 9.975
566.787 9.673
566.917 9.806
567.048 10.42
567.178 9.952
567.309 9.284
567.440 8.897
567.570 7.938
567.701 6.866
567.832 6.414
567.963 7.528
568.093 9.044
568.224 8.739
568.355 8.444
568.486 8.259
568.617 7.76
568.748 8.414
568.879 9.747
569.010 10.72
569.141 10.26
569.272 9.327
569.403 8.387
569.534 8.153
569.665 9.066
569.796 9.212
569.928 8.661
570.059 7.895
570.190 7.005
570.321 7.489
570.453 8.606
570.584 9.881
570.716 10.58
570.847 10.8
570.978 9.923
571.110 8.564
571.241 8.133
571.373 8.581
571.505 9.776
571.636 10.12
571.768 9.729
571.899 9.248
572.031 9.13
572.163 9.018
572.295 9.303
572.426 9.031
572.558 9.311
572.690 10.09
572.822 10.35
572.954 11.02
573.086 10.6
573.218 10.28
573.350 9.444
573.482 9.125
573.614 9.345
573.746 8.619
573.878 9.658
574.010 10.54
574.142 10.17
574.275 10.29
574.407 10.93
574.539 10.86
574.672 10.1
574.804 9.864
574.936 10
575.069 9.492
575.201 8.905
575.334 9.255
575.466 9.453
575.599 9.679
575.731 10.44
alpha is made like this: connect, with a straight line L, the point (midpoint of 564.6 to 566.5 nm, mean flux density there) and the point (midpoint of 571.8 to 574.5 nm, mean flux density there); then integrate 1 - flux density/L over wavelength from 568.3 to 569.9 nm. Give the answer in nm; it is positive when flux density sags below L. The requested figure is 0.12 nm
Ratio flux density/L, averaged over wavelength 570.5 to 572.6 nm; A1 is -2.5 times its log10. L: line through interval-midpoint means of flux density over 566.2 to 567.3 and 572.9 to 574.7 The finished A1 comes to 0.05 mag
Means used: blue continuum 9.58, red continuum 10.1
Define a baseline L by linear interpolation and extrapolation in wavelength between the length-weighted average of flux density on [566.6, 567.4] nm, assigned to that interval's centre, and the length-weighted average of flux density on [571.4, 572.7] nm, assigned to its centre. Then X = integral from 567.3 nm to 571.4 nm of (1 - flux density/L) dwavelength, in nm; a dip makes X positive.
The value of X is 0.40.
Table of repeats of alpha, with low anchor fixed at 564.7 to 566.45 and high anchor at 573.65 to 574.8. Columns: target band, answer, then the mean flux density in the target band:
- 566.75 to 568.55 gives 0.21 nm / 8.65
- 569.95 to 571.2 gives 0.12 nm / 8.95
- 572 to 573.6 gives 0.05 nm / 9.72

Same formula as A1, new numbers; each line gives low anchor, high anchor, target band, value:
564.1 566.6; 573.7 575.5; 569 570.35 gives 0.14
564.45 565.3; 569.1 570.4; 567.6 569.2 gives 0.06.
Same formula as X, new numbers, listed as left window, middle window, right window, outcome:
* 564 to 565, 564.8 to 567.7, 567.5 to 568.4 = -0.11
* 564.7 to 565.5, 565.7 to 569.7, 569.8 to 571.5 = 0.43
